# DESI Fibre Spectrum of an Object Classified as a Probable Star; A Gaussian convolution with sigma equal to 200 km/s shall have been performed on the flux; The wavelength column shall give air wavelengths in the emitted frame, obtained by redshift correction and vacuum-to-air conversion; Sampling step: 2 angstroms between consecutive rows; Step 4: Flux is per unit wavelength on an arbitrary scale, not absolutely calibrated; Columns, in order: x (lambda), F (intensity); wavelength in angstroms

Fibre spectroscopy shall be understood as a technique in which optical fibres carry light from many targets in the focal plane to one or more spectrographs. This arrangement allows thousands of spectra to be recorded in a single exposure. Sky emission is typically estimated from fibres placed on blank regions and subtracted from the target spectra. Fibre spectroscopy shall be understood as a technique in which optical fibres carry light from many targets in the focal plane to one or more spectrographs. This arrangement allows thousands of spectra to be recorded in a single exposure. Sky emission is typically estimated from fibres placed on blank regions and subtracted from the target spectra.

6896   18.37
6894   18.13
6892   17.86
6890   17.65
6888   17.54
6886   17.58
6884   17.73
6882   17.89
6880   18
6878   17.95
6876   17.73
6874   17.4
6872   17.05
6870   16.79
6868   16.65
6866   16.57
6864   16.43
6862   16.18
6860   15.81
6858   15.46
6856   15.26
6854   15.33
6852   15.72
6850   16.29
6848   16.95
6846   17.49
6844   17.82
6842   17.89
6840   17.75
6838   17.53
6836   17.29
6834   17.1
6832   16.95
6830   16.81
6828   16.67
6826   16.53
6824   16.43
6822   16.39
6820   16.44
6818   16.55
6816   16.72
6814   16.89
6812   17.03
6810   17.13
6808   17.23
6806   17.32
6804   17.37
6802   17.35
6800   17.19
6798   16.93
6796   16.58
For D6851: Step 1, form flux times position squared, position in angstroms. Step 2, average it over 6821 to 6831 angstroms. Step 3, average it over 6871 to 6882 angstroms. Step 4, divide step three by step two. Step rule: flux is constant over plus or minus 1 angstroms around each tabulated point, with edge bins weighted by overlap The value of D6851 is 1.08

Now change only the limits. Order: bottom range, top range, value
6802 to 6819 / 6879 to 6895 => 1.07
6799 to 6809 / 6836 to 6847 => 1.03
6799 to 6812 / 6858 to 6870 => 0.96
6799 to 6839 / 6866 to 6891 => 1.05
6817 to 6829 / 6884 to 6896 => 1.10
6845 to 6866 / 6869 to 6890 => 1.10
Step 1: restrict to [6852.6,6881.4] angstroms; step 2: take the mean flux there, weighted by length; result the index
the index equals 16.6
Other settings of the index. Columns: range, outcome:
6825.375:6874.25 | 16.7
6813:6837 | 16.7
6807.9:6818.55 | 16.9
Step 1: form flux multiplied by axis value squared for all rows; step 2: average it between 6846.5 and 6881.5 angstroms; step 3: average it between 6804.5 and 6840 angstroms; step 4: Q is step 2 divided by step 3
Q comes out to 0.99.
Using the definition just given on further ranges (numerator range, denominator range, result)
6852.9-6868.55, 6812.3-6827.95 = 0.97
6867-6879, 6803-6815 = 1.02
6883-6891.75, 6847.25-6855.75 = 1.12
